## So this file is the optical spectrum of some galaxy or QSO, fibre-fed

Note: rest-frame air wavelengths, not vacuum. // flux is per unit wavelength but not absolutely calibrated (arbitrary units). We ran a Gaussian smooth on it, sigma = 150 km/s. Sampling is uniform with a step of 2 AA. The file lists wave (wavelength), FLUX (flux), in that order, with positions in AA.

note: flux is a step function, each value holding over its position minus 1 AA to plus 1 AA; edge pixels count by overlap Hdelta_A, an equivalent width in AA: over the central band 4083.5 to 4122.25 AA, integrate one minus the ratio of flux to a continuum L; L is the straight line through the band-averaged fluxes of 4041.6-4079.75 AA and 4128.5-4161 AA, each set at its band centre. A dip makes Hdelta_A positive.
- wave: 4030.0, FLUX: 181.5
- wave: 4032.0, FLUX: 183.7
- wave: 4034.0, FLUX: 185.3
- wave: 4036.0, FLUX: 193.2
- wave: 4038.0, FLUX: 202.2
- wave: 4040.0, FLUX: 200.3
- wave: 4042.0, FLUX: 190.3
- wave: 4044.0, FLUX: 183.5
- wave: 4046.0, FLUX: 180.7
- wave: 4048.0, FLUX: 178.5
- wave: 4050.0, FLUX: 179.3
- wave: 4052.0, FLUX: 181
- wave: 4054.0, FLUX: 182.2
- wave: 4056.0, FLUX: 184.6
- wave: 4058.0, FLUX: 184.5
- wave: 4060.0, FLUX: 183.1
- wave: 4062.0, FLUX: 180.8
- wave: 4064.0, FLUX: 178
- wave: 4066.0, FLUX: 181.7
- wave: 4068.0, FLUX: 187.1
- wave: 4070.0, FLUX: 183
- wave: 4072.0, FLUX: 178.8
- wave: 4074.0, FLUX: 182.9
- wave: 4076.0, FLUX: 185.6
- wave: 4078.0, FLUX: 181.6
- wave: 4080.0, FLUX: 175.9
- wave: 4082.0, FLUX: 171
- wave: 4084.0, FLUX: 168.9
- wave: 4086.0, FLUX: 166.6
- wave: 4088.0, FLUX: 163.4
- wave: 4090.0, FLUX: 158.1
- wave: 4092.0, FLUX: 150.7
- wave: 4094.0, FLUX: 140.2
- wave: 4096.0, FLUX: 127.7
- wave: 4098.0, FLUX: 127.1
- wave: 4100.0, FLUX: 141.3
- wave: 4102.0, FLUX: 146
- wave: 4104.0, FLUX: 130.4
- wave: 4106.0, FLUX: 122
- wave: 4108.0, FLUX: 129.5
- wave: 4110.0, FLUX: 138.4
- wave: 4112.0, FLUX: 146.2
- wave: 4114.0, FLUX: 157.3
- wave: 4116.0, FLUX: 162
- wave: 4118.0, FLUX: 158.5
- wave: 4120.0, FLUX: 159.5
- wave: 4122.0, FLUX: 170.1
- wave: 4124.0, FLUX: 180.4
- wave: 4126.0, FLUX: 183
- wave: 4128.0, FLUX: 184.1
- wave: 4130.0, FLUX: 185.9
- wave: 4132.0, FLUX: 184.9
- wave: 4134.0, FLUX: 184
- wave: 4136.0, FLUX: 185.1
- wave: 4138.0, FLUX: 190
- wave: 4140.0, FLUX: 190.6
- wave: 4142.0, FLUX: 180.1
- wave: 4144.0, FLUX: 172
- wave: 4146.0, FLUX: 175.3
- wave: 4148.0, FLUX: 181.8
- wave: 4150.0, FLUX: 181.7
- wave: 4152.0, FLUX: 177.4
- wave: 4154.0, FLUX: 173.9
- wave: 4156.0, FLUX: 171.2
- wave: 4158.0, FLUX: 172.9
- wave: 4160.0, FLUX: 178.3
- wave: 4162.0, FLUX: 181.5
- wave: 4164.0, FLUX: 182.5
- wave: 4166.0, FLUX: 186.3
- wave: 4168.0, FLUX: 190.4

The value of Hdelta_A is 7.2 AA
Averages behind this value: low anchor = 182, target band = 148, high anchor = 180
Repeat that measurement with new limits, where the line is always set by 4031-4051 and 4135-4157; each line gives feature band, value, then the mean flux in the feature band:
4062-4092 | 1.6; 175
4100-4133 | 4.3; 158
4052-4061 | 0.2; 183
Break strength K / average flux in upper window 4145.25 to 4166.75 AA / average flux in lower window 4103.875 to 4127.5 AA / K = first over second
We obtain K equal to 1.15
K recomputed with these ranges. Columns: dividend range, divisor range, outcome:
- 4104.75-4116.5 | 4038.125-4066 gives 0.77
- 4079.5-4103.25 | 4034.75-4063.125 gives 0.82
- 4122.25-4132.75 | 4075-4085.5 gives 1.04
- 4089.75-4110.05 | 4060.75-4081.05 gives 0.75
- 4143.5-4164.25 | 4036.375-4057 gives 0.95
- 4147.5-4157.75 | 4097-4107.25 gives 1.33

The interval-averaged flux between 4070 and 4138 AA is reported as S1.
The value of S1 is 162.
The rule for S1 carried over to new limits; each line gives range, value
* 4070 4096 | 168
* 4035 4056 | 187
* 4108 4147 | 172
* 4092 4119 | 141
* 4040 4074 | 183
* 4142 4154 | 178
